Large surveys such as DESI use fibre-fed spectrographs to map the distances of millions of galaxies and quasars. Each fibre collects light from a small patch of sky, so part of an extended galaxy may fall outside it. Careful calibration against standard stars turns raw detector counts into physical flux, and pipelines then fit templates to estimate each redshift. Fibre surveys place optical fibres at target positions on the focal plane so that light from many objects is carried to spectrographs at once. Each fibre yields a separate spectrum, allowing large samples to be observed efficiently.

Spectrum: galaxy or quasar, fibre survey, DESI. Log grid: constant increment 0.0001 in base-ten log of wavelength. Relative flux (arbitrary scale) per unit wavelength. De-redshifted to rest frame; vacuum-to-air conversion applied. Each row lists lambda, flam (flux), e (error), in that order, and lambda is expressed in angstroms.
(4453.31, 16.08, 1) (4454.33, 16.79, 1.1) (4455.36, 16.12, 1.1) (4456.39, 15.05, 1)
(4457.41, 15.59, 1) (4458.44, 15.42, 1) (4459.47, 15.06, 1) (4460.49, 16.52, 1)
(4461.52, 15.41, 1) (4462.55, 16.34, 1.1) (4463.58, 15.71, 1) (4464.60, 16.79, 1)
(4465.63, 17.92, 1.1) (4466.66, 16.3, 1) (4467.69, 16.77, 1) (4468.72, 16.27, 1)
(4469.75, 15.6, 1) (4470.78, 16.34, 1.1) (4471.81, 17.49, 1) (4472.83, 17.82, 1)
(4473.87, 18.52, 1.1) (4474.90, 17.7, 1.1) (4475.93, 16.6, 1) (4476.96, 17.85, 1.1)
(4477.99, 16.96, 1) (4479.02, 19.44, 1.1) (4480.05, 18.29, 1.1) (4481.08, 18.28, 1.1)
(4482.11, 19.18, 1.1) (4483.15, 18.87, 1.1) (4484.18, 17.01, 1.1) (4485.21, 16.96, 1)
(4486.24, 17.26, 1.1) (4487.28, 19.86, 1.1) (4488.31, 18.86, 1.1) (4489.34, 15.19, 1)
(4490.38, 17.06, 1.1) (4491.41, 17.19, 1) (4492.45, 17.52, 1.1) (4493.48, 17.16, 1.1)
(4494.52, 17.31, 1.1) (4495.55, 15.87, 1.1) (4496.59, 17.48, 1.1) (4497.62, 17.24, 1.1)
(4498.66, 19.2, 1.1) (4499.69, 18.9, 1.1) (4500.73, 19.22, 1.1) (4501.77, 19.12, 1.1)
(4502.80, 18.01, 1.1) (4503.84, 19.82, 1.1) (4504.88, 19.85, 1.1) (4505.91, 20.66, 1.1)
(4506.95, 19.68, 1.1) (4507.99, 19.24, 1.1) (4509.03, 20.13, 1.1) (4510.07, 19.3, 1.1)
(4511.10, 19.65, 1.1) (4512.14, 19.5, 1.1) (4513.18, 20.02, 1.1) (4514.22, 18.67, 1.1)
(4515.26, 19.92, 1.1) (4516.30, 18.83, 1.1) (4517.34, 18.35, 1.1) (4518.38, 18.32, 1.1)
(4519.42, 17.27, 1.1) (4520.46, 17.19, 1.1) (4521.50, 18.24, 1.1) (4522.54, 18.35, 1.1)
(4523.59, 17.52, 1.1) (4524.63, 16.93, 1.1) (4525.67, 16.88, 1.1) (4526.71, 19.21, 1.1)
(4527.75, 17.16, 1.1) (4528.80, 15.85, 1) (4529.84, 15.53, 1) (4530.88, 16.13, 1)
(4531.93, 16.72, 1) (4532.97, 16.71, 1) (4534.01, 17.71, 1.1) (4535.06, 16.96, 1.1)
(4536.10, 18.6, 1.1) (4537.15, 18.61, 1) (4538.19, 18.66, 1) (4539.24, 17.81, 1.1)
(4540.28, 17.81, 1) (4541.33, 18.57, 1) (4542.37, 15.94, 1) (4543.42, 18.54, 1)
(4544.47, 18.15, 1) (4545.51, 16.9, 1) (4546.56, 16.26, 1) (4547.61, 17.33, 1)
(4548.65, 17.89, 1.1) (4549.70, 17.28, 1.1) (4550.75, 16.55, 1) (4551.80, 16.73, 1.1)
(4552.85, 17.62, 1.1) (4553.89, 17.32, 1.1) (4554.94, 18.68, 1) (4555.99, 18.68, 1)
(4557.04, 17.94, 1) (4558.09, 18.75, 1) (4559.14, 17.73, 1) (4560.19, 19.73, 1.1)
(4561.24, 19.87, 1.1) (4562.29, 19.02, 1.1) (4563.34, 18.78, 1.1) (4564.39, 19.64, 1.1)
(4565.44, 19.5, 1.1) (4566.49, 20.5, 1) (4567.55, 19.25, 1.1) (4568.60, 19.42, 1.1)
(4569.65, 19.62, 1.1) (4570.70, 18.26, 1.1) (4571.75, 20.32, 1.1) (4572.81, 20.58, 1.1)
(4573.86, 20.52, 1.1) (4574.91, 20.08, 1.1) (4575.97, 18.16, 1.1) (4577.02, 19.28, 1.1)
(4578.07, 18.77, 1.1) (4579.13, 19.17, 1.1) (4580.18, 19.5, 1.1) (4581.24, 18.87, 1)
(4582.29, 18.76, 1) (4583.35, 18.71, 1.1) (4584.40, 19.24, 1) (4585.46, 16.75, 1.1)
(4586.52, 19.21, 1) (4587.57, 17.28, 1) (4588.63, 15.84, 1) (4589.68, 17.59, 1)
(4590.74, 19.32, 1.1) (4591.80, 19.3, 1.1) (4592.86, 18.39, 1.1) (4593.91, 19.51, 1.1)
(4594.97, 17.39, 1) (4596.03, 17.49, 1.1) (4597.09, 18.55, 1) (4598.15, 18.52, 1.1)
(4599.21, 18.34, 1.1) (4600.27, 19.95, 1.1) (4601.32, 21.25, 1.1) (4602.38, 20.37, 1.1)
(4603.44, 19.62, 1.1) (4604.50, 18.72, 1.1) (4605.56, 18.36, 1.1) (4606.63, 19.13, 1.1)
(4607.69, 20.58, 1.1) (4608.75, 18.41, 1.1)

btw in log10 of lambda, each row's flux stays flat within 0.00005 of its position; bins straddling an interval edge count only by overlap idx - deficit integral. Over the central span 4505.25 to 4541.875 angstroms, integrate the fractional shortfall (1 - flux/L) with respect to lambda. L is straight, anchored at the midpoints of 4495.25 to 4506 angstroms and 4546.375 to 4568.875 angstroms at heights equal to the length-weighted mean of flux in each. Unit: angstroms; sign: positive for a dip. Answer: 0.7 angstroms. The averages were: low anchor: 18.7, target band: 18.2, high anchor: 18.4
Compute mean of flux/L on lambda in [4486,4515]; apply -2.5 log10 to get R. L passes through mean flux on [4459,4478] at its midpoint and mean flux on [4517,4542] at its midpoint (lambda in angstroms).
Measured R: -0.09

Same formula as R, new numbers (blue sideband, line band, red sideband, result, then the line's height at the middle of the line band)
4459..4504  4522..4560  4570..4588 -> 0.05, 18.4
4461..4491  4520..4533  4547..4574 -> 0.06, 18.2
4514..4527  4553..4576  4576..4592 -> -0.05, 18.4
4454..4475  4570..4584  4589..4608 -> -0.04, 18.6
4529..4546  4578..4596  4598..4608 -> 0.03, 19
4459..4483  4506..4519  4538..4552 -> -0.12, 17.3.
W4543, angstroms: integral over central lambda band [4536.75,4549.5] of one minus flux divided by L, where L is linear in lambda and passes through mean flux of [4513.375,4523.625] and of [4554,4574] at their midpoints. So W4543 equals 0.8 angstroms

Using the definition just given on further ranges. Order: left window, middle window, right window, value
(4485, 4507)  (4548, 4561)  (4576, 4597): 0.27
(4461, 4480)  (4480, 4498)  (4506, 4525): 0.17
